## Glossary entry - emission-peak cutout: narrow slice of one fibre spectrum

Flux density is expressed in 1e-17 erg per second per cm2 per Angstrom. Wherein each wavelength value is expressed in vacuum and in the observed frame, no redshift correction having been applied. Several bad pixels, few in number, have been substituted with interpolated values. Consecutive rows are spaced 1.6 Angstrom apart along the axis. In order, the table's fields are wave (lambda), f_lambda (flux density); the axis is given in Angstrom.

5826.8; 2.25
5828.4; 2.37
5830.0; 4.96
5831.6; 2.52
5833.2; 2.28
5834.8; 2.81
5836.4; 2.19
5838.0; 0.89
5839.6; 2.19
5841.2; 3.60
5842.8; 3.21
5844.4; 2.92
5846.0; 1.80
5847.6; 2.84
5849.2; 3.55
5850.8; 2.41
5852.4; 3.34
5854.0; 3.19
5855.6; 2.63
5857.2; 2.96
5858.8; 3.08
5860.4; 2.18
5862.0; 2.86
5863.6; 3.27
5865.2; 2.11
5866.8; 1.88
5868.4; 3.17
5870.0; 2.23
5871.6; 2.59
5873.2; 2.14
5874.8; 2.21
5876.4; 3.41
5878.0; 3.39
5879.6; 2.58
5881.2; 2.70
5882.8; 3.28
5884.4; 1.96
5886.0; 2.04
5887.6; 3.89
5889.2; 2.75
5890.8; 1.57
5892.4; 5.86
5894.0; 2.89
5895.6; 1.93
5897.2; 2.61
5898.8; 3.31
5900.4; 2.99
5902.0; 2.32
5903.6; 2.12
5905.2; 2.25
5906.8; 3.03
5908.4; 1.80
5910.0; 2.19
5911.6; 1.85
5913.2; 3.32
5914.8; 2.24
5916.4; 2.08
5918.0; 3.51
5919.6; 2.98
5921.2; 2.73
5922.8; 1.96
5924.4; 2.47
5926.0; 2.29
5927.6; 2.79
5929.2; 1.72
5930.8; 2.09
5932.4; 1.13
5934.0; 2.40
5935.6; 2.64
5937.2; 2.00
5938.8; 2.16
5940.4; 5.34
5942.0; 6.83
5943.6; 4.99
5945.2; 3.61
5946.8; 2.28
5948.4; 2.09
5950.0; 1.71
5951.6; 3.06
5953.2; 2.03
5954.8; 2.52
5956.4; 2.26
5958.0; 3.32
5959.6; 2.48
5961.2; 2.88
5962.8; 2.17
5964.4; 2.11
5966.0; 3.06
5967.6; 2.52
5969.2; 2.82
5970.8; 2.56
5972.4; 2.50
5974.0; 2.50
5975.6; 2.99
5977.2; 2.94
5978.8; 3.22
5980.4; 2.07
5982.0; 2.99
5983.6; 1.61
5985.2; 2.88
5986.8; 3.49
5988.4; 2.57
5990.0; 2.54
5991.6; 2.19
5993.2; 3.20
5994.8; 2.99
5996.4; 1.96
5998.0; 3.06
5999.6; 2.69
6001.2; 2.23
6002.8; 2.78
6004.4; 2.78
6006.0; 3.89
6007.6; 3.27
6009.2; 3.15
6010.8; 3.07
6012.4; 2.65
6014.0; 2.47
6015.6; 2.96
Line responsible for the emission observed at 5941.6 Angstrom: H-beta 4861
